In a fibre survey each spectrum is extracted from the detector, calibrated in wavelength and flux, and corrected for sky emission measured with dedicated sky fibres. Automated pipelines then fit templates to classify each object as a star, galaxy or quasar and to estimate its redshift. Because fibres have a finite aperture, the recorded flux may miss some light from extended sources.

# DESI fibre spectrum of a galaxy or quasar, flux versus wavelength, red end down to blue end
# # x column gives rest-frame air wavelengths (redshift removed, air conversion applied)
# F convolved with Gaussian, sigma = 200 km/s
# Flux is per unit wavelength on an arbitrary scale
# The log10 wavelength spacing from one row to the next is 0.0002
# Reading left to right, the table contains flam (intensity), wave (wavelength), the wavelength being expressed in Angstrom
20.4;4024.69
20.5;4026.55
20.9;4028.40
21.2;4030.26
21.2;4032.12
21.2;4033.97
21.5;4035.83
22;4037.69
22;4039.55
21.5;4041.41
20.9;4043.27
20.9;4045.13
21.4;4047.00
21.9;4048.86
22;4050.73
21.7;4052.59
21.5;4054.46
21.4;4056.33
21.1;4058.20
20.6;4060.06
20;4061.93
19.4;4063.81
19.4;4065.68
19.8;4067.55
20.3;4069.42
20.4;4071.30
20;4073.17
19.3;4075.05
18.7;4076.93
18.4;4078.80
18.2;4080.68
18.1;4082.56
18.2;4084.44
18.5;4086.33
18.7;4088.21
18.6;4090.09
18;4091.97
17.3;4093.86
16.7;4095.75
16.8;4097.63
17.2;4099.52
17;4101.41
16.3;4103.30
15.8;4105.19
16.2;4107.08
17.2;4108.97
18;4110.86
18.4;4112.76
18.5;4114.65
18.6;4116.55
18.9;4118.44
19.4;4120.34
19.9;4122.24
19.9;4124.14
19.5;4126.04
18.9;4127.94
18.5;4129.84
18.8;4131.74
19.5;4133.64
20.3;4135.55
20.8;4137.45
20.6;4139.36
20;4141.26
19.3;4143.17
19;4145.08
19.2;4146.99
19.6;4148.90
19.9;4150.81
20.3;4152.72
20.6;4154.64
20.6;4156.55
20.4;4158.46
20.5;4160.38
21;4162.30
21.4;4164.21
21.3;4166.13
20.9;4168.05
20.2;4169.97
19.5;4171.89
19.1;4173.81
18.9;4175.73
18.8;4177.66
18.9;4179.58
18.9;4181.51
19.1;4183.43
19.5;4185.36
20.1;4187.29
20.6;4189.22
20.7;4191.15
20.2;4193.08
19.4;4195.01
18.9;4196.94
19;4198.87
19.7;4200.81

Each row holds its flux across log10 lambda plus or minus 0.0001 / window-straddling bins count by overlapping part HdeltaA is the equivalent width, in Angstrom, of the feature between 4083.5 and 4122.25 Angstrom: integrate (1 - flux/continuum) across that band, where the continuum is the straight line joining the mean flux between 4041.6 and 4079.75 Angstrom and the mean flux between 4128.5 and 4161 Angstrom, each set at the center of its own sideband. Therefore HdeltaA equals 4.6 Angstrom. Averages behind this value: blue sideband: 20.5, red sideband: 19.9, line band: 17.8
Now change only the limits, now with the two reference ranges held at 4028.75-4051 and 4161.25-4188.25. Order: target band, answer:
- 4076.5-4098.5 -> 3.0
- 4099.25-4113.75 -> 2.6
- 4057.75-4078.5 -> 1.2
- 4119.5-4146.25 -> 1.0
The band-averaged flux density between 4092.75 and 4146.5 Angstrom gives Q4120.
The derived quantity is 18.5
